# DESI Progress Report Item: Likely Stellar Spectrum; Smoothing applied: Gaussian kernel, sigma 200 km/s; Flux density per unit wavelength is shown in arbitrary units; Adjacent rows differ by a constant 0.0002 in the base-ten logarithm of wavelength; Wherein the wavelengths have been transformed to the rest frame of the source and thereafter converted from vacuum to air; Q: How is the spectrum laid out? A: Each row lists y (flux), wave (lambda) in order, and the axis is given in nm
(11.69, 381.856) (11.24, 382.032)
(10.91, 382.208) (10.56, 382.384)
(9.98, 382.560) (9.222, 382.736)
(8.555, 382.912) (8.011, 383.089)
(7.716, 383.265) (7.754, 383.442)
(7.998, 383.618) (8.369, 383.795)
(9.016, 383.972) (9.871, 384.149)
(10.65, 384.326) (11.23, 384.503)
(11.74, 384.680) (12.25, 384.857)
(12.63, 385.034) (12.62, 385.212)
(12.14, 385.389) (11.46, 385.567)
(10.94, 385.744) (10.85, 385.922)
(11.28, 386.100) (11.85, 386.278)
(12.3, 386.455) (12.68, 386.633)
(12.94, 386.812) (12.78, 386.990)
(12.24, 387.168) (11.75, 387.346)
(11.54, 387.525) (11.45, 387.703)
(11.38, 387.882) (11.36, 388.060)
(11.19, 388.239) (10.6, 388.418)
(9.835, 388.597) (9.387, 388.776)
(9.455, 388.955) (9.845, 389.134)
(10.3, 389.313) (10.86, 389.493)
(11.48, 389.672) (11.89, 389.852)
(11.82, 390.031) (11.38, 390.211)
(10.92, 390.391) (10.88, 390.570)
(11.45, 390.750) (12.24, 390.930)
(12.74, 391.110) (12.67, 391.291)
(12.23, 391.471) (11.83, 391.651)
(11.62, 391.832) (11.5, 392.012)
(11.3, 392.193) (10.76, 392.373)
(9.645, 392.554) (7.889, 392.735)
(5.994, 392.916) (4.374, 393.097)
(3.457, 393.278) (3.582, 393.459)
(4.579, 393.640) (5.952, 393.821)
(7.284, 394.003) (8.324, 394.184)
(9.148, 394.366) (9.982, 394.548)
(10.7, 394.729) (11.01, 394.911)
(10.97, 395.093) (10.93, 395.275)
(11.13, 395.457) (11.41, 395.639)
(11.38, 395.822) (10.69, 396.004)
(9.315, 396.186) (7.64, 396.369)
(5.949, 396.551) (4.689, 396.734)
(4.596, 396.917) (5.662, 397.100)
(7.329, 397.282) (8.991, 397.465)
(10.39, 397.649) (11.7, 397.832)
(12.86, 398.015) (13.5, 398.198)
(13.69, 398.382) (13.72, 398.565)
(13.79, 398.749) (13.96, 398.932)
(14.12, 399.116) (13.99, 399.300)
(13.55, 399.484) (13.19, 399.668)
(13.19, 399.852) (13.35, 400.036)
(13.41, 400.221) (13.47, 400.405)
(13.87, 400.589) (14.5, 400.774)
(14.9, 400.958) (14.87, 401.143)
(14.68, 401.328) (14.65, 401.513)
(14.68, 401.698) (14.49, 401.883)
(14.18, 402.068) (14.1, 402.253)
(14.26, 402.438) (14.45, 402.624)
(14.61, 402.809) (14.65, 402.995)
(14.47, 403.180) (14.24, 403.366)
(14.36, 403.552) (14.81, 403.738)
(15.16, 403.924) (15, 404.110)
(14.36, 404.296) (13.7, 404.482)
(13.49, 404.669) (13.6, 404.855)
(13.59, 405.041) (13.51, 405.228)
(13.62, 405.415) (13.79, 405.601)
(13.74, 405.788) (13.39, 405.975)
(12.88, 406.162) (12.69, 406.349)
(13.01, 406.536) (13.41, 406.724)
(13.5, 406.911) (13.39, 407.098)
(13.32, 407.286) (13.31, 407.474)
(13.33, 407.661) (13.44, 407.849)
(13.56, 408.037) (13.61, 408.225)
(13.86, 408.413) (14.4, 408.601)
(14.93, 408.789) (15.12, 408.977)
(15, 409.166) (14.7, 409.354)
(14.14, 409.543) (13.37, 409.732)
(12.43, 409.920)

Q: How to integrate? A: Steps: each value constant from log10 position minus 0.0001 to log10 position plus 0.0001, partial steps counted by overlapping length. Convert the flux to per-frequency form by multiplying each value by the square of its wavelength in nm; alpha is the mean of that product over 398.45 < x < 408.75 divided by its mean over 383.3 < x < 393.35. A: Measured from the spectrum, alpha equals 1.4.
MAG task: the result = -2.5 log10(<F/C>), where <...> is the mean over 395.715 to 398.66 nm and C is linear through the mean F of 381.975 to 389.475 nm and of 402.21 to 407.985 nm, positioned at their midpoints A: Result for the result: 0.30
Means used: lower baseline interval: 10.7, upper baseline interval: 13.8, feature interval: 9.52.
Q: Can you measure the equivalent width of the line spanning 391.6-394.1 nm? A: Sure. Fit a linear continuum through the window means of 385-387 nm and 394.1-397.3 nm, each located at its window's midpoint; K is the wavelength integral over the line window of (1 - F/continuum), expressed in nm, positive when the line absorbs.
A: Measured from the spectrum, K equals 0.54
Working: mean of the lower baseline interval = 12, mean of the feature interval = 7.78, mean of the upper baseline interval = 8.97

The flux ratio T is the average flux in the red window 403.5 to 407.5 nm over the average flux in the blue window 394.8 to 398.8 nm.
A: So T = 1.4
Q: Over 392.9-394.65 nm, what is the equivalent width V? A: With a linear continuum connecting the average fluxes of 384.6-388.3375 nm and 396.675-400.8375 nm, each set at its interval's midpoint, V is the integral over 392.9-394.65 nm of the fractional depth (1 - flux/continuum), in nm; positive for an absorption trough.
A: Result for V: 0.82 nm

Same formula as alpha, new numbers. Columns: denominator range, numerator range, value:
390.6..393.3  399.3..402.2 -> 1.45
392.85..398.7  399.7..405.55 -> 1.66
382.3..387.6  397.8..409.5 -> 1.42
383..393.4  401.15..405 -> 1.46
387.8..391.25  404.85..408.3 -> 1.32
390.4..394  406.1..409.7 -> 1.63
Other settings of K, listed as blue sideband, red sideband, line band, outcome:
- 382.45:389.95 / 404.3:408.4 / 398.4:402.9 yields -0.492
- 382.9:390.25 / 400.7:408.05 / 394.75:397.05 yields 0.618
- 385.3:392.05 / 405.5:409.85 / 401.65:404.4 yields -0.281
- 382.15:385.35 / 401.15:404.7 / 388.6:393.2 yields 0.428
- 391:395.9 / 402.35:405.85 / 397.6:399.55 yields -0.264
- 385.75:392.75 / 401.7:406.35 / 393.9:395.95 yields 0.364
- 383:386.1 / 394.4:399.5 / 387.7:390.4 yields -0.097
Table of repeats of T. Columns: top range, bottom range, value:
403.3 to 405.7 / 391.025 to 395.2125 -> 1.56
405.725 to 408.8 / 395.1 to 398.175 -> 1.47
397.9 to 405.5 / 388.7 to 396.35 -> 1.43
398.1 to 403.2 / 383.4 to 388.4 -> 1.25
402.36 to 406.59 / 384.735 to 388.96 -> 1.21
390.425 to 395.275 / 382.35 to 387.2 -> 0.88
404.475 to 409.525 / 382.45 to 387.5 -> 1.27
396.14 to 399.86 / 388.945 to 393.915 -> 1.10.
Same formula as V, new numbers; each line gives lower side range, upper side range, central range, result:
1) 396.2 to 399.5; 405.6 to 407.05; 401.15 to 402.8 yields -0.37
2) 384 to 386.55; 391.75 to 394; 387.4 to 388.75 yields -0.13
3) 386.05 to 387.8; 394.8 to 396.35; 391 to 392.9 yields 0.05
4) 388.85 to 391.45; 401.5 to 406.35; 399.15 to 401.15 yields -0.07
